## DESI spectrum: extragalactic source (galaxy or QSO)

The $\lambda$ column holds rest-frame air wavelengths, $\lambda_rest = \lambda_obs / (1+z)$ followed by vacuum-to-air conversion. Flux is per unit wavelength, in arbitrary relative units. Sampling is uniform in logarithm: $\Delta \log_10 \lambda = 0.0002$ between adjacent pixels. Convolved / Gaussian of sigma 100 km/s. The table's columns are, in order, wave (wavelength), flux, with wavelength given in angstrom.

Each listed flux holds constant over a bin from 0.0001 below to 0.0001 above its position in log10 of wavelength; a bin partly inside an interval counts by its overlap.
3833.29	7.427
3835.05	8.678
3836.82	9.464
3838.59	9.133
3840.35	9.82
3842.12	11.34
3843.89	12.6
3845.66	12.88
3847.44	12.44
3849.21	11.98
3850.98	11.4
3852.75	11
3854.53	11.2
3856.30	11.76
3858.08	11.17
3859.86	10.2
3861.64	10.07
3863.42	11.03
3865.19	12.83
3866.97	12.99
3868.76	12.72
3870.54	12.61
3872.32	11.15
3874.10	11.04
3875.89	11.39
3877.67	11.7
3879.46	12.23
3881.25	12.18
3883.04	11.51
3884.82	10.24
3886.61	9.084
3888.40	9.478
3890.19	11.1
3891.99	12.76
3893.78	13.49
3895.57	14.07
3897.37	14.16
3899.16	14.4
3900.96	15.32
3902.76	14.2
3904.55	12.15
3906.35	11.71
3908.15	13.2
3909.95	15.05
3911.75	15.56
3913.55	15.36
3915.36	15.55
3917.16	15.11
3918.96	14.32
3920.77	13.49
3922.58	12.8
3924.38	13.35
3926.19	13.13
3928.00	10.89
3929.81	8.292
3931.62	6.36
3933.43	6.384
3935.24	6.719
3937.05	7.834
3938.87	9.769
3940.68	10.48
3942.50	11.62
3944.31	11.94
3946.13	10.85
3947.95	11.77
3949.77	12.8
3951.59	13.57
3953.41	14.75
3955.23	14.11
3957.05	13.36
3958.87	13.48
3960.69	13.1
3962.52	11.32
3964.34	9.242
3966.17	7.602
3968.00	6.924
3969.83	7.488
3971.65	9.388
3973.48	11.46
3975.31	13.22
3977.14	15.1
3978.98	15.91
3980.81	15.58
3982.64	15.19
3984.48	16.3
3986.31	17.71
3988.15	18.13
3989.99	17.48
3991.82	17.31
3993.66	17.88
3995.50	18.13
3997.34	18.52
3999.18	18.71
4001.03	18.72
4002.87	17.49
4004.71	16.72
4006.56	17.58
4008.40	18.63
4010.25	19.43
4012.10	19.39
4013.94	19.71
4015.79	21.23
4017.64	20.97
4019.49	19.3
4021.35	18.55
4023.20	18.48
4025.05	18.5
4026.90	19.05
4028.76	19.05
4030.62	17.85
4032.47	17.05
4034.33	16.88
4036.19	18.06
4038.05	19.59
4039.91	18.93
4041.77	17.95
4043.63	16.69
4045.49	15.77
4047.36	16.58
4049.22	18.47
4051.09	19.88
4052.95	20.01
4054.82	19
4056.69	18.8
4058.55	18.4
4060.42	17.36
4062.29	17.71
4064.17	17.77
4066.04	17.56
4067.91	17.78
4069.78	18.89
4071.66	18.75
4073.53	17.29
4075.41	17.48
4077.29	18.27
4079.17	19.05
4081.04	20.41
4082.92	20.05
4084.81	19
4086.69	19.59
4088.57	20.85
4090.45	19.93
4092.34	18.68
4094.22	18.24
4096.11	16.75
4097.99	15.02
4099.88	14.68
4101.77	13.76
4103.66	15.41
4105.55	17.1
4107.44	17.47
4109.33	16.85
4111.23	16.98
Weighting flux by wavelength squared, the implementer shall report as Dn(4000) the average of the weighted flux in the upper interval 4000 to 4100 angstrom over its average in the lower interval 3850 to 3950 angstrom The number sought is 1.68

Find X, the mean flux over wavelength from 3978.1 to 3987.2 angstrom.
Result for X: 16.1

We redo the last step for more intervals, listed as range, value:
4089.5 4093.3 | 19.3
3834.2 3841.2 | 9.28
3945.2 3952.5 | 12.2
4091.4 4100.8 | 16.7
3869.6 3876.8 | 11.6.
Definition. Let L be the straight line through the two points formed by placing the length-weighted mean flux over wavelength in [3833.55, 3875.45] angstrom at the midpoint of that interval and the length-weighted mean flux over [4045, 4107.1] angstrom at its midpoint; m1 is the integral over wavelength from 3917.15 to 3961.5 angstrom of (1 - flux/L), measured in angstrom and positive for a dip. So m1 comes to 7.4 angstrom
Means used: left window 11.2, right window 18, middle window 11.5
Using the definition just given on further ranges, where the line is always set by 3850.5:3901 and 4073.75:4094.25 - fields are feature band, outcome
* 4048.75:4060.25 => -0.5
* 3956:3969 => 3.6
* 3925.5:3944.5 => 6.4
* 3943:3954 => 1.4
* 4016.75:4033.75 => -1.6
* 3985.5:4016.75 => -4.1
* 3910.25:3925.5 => -1.3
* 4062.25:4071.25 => 0.3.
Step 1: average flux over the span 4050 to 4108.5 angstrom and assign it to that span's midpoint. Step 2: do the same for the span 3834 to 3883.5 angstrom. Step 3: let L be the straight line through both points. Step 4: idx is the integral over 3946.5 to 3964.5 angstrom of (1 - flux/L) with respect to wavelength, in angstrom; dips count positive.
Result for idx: 1.8 angstrom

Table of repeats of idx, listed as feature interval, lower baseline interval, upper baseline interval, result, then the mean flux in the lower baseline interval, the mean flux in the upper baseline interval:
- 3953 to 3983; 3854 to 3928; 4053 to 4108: 5.5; 12.6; 18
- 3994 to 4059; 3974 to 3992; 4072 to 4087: -4.6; 16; 18.9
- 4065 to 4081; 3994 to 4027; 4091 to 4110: -1.0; 18.8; 16.5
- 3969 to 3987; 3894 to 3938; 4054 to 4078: 1.4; 12.5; 18.1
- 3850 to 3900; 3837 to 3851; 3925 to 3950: -4.1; 11.4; 9.88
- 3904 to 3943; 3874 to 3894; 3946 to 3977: -1.2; 11.3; 11.5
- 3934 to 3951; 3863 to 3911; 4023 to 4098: 4.7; 12.4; 18.4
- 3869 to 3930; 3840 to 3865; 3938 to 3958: -4.7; 11.4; 12.3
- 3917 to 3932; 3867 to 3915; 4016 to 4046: 2.1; 12.7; 18.4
